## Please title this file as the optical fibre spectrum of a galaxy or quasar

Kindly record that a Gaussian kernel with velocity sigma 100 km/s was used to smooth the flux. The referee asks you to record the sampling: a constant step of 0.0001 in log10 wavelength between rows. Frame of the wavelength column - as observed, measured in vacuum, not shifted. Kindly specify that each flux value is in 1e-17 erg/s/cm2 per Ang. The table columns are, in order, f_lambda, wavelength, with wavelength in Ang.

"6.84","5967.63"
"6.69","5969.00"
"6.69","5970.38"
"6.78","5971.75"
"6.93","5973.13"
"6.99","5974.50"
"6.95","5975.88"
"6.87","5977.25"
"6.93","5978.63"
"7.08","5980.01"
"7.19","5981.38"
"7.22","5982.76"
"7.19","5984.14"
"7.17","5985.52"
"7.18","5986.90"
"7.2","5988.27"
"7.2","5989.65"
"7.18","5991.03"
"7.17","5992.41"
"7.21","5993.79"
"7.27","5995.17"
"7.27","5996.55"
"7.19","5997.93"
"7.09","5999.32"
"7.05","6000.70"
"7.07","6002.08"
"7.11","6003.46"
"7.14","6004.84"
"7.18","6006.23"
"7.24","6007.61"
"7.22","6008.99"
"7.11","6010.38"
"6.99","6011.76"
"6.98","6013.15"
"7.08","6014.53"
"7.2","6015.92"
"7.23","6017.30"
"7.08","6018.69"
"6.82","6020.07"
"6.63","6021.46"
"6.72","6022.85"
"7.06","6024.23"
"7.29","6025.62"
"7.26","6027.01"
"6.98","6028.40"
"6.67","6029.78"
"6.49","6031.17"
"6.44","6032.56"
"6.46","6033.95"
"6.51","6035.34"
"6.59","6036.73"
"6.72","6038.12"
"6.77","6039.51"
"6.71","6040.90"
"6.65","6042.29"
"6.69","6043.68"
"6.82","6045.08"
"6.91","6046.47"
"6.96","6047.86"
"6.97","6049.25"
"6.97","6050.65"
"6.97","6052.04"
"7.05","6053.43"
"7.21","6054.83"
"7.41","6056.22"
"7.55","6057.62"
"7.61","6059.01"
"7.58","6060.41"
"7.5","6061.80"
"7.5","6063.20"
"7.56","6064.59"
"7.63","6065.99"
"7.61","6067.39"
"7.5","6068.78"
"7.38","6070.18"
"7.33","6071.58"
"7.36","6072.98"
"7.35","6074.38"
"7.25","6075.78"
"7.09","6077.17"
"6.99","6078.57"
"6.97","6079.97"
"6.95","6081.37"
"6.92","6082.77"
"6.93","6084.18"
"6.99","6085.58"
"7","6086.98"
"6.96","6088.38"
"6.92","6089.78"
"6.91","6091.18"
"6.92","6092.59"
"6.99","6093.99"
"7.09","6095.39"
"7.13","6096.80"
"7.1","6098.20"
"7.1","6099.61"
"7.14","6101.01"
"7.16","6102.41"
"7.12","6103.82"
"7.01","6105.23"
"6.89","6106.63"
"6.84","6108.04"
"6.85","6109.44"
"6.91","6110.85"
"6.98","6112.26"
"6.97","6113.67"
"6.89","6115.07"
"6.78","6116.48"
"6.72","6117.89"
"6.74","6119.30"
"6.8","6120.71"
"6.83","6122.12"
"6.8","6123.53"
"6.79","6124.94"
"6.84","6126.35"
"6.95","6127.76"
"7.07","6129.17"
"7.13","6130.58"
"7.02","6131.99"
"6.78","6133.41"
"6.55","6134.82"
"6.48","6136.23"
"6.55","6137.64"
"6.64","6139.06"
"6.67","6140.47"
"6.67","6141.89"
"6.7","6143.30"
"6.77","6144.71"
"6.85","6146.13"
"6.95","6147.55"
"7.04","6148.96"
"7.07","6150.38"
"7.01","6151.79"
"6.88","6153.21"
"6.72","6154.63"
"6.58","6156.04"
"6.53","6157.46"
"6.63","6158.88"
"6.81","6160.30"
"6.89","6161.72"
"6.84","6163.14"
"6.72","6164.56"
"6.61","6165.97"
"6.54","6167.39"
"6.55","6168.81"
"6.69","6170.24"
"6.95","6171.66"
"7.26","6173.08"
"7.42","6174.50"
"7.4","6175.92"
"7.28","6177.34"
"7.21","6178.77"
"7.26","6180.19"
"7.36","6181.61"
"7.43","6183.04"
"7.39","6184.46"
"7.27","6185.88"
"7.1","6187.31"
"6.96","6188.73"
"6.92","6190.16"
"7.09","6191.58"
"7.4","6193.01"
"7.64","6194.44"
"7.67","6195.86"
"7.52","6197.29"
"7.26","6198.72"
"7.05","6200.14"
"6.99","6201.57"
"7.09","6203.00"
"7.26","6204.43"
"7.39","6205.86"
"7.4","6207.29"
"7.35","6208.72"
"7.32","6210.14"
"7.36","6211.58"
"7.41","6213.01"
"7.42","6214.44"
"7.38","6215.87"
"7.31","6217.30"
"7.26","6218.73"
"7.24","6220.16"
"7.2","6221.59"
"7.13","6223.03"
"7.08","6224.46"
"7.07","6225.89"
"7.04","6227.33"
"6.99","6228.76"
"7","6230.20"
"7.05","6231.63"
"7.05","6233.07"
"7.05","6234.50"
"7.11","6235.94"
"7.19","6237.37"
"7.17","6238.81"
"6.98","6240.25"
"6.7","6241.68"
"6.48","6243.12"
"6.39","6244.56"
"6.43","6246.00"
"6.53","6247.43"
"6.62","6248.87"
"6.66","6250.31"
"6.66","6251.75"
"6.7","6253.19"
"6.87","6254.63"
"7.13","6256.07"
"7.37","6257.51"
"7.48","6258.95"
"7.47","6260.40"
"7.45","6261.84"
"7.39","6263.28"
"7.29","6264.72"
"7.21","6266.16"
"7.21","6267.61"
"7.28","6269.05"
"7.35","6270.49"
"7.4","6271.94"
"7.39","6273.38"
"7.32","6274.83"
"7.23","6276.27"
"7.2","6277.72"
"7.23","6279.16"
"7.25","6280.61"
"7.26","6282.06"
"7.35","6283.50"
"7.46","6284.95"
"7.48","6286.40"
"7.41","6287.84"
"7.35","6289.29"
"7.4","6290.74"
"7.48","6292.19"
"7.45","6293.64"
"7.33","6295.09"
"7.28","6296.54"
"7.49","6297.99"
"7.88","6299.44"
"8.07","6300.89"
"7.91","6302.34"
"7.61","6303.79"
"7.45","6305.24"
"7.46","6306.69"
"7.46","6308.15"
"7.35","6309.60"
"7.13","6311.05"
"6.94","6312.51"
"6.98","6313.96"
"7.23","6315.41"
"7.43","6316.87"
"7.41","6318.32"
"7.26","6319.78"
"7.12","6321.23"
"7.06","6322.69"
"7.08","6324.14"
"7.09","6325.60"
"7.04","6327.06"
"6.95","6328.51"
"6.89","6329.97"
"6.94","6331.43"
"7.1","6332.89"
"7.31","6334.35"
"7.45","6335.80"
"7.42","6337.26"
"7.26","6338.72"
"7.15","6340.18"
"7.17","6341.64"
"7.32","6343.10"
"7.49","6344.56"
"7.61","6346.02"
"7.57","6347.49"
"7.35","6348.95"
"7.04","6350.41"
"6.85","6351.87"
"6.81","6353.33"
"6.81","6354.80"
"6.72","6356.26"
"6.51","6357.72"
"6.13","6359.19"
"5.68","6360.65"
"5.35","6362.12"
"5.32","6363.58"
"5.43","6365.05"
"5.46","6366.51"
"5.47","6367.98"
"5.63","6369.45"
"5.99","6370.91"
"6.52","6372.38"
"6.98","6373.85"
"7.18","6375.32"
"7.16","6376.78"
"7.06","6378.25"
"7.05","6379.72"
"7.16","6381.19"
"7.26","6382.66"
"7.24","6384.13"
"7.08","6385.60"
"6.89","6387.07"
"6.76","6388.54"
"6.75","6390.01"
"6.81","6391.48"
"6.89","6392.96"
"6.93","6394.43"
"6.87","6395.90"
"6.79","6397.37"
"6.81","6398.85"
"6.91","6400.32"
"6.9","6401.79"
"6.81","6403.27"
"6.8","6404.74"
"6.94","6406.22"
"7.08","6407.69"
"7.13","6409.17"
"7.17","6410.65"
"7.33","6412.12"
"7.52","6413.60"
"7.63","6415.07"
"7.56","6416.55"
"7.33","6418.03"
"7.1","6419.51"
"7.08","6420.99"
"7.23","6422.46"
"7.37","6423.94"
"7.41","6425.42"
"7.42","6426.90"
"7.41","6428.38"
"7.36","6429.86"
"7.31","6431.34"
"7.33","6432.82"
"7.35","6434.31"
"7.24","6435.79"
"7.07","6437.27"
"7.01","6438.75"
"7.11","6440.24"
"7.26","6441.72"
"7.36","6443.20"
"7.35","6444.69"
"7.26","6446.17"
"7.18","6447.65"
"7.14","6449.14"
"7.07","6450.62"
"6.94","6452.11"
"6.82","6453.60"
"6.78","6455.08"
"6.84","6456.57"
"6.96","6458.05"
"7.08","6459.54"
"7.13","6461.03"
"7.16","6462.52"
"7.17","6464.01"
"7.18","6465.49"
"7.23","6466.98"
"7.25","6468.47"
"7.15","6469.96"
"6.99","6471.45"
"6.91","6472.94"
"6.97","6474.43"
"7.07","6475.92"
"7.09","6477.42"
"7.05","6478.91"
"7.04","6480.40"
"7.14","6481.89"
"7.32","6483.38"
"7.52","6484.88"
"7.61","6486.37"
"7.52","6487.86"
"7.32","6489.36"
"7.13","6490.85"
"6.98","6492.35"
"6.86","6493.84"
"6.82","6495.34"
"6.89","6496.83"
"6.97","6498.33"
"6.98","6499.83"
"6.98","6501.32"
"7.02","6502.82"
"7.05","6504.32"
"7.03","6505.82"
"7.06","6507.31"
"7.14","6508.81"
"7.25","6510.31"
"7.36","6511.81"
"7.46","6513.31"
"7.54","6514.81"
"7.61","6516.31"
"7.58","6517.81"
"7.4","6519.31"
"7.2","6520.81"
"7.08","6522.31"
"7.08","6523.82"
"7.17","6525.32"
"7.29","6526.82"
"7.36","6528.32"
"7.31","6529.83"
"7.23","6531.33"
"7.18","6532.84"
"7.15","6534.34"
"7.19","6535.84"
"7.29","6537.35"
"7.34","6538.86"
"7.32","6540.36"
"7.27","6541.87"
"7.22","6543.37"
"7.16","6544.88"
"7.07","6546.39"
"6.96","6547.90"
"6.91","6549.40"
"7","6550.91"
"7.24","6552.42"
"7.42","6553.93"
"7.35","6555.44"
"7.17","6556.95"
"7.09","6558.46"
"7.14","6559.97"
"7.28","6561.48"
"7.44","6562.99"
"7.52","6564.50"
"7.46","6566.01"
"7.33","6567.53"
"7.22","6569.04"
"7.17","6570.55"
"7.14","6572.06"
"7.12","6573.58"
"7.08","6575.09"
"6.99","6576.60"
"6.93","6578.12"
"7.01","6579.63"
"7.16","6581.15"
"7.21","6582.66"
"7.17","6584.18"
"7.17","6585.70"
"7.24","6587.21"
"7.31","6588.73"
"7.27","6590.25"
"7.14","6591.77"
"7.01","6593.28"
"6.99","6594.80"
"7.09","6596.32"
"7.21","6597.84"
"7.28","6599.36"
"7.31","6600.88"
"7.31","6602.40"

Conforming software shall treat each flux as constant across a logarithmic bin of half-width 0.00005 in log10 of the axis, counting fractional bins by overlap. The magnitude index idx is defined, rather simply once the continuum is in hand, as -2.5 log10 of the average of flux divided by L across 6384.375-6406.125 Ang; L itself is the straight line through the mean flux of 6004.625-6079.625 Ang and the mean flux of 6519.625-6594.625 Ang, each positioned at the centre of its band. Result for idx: 0.04 mag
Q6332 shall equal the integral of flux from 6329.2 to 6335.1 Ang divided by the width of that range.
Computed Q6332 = 7.06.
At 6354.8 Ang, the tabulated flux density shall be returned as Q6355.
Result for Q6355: 6.81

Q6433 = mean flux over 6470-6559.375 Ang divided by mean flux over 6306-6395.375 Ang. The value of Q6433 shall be 1.0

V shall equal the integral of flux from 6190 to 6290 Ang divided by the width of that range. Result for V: 7.17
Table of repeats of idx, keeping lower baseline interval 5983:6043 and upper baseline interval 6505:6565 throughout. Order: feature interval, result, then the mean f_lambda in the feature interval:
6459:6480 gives 0.02 mag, 7.1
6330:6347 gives -0.02 mag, 7.28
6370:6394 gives 0.04 mag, 6.91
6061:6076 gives -0.07 mag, 7.46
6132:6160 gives 0.05 mag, 6.75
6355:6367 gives 0.21 mag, 5.88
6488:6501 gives 0.03 mag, 7.02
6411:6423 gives -0.02 mag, 7.35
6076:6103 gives 0.00 mag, 7.02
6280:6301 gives -0.05 mag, 7.45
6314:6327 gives -0.01 mag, 7.19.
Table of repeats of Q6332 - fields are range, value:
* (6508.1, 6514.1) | 7.3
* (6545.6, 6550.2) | 6.98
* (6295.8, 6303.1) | 7.73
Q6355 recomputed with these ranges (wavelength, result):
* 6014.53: 7.08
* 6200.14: 7.05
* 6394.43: 6.93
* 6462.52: 7.16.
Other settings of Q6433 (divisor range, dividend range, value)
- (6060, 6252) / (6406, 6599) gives 1.02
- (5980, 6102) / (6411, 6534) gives 1.02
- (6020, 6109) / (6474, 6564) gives 1.02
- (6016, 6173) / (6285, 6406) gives 1.01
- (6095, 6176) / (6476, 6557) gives 1.05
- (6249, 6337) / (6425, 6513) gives 0.98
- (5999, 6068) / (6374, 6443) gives 1.01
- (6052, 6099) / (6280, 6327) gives 1.02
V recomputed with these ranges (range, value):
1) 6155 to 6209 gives 7.09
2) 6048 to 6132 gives 7.09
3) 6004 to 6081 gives 7.07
